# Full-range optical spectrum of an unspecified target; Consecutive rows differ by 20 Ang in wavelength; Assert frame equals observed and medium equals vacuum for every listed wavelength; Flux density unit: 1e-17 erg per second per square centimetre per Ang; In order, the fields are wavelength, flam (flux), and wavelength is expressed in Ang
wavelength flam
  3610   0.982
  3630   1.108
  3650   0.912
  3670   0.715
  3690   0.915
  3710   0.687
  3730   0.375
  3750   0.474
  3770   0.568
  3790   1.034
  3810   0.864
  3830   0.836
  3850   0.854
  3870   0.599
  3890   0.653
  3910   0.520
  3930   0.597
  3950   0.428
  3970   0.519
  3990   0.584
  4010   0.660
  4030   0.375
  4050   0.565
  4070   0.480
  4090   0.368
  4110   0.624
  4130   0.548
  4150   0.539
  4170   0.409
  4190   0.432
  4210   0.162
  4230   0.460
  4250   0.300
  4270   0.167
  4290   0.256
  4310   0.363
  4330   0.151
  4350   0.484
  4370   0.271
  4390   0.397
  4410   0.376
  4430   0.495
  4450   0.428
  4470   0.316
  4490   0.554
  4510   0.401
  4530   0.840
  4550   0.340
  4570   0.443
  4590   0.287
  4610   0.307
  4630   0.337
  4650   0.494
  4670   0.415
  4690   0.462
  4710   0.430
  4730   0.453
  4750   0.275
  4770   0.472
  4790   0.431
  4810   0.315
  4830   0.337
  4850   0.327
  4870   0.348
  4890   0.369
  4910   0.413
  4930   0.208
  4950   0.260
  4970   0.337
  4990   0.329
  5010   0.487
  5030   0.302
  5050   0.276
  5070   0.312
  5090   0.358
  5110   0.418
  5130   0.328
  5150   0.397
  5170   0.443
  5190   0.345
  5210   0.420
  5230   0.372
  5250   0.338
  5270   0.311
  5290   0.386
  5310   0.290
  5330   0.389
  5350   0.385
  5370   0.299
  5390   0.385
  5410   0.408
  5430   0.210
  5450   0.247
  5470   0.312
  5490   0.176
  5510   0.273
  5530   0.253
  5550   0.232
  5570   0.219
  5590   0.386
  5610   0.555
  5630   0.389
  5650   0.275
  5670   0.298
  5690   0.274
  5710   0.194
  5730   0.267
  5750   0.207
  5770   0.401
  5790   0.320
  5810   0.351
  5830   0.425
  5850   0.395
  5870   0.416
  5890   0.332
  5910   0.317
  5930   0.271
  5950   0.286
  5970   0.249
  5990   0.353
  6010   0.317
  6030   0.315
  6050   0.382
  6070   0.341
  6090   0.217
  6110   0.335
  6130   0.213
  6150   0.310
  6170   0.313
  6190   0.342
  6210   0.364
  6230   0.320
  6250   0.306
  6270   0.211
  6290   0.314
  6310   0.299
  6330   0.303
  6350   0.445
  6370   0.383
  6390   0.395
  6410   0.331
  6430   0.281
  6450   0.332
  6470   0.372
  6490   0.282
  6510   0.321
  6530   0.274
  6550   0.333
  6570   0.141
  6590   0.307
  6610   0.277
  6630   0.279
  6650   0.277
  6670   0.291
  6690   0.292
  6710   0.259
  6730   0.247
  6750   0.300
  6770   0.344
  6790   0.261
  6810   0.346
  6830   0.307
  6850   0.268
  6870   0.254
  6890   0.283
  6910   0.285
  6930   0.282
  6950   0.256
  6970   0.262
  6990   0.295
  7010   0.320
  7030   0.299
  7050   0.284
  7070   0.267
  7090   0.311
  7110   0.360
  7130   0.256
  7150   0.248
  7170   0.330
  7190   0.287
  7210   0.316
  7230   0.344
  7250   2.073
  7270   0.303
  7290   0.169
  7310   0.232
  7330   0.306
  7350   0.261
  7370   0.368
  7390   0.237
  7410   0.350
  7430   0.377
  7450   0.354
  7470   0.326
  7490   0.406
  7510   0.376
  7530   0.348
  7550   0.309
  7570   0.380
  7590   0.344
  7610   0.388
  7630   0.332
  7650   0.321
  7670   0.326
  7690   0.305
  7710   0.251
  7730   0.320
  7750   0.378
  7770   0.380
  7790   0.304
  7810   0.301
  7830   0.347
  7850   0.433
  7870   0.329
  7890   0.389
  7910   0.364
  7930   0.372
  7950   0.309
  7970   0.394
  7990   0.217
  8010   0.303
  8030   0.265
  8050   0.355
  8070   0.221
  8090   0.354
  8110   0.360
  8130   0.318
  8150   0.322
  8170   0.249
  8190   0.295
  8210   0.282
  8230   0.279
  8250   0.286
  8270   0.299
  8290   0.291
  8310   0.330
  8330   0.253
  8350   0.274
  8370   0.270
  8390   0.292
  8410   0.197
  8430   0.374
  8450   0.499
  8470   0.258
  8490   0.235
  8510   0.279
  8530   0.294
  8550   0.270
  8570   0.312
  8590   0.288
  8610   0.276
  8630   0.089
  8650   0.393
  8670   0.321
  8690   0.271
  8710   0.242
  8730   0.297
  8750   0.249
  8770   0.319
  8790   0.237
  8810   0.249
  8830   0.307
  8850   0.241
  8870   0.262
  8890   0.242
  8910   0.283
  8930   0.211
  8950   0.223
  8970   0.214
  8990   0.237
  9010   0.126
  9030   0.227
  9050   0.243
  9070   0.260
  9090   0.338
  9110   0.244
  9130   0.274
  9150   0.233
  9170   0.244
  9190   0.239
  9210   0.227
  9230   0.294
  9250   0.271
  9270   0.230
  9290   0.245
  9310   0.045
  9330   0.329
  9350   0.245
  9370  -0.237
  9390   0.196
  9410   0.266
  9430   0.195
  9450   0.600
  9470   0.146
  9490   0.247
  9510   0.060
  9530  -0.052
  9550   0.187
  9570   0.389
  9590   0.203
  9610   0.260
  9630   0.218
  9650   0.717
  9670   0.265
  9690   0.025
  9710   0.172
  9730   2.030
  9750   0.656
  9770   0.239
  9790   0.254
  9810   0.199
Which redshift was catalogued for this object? 0.944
